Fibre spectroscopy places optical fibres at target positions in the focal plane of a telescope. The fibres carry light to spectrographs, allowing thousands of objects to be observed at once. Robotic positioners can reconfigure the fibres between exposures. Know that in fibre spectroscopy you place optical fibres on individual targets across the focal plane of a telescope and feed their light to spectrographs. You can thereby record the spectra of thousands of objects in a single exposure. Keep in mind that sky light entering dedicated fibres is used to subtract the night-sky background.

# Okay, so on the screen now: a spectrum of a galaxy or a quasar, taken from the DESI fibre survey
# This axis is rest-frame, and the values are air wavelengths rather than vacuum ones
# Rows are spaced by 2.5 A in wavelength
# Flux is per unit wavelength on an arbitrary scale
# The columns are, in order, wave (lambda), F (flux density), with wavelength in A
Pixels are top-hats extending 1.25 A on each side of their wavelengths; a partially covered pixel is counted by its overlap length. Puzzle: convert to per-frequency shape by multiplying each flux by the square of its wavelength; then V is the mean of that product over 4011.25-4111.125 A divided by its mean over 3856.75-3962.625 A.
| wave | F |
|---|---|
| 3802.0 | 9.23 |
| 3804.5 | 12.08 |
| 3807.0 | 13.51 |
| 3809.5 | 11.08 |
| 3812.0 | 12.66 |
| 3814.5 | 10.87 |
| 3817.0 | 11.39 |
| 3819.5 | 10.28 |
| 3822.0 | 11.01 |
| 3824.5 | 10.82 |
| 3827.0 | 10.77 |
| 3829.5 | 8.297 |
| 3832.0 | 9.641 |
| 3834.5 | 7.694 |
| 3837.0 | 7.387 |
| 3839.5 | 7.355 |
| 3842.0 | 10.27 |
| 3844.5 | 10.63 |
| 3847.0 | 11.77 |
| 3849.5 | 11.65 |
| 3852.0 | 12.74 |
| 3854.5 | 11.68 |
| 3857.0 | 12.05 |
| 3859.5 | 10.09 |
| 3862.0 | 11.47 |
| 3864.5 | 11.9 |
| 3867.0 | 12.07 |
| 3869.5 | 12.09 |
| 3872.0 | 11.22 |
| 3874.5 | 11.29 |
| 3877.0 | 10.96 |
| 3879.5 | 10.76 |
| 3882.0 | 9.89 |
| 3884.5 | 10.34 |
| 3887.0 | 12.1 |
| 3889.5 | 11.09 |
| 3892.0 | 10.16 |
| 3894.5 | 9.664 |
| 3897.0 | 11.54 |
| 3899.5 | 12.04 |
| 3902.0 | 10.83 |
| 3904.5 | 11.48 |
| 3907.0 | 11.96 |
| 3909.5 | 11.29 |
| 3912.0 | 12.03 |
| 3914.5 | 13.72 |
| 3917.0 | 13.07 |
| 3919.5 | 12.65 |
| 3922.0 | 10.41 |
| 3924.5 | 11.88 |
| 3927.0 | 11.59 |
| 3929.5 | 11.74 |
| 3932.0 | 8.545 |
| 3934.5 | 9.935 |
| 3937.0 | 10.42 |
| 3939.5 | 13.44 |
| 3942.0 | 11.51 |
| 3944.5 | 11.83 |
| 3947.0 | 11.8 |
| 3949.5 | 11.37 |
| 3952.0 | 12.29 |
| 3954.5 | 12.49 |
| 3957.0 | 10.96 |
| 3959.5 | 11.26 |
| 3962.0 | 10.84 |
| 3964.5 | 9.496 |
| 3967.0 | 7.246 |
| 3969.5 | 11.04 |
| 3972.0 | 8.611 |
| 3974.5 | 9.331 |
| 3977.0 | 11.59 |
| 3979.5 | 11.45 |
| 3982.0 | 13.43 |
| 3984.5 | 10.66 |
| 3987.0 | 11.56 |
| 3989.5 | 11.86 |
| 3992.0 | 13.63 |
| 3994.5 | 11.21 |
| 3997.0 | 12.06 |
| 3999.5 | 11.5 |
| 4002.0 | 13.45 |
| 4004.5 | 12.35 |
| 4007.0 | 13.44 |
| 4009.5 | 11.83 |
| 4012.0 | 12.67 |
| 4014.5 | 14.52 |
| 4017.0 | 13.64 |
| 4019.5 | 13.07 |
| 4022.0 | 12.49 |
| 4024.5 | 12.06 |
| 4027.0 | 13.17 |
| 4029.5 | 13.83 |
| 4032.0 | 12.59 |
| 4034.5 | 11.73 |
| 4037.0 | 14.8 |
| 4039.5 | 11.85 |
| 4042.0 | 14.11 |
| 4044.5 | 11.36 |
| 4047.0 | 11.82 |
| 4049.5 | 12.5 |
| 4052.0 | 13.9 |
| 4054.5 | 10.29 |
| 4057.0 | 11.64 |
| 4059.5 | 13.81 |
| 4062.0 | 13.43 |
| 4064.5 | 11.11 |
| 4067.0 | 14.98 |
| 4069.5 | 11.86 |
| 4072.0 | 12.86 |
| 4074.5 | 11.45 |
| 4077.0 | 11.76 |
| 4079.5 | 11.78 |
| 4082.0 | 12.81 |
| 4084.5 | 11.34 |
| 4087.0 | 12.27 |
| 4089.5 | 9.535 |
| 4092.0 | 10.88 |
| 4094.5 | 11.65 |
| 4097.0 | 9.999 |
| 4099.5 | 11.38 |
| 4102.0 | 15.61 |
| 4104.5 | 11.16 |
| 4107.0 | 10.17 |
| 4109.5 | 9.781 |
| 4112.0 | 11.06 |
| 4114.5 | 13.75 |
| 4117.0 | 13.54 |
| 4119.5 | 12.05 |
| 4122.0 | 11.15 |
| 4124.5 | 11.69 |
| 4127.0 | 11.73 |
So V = 1.2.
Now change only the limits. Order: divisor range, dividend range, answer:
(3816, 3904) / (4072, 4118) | 1.23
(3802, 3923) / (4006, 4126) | 1.23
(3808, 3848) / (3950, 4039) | 1.29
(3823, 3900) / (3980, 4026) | 1.26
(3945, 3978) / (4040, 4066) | 1.22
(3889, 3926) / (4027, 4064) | 1.17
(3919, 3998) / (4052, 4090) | 1.15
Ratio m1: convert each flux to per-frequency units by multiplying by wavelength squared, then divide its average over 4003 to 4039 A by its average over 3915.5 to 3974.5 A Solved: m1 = 1.22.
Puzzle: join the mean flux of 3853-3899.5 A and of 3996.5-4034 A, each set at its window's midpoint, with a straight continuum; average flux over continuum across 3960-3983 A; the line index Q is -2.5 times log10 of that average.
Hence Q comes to 0.19 mag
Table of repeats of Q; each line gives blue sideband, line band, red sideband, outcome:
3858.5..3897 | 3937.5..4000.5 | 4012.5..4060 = 0.07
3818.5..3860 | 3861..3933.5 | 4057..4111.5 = -0.07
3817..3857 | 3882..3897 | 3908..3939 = 0.03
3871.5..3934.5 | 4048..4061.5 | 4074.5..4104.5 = -0.08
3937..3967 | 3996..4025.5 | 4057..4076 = -0.06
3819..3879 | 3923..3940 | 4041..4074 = 0.04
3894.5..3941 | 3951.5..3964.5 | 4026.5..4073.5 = 0.05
